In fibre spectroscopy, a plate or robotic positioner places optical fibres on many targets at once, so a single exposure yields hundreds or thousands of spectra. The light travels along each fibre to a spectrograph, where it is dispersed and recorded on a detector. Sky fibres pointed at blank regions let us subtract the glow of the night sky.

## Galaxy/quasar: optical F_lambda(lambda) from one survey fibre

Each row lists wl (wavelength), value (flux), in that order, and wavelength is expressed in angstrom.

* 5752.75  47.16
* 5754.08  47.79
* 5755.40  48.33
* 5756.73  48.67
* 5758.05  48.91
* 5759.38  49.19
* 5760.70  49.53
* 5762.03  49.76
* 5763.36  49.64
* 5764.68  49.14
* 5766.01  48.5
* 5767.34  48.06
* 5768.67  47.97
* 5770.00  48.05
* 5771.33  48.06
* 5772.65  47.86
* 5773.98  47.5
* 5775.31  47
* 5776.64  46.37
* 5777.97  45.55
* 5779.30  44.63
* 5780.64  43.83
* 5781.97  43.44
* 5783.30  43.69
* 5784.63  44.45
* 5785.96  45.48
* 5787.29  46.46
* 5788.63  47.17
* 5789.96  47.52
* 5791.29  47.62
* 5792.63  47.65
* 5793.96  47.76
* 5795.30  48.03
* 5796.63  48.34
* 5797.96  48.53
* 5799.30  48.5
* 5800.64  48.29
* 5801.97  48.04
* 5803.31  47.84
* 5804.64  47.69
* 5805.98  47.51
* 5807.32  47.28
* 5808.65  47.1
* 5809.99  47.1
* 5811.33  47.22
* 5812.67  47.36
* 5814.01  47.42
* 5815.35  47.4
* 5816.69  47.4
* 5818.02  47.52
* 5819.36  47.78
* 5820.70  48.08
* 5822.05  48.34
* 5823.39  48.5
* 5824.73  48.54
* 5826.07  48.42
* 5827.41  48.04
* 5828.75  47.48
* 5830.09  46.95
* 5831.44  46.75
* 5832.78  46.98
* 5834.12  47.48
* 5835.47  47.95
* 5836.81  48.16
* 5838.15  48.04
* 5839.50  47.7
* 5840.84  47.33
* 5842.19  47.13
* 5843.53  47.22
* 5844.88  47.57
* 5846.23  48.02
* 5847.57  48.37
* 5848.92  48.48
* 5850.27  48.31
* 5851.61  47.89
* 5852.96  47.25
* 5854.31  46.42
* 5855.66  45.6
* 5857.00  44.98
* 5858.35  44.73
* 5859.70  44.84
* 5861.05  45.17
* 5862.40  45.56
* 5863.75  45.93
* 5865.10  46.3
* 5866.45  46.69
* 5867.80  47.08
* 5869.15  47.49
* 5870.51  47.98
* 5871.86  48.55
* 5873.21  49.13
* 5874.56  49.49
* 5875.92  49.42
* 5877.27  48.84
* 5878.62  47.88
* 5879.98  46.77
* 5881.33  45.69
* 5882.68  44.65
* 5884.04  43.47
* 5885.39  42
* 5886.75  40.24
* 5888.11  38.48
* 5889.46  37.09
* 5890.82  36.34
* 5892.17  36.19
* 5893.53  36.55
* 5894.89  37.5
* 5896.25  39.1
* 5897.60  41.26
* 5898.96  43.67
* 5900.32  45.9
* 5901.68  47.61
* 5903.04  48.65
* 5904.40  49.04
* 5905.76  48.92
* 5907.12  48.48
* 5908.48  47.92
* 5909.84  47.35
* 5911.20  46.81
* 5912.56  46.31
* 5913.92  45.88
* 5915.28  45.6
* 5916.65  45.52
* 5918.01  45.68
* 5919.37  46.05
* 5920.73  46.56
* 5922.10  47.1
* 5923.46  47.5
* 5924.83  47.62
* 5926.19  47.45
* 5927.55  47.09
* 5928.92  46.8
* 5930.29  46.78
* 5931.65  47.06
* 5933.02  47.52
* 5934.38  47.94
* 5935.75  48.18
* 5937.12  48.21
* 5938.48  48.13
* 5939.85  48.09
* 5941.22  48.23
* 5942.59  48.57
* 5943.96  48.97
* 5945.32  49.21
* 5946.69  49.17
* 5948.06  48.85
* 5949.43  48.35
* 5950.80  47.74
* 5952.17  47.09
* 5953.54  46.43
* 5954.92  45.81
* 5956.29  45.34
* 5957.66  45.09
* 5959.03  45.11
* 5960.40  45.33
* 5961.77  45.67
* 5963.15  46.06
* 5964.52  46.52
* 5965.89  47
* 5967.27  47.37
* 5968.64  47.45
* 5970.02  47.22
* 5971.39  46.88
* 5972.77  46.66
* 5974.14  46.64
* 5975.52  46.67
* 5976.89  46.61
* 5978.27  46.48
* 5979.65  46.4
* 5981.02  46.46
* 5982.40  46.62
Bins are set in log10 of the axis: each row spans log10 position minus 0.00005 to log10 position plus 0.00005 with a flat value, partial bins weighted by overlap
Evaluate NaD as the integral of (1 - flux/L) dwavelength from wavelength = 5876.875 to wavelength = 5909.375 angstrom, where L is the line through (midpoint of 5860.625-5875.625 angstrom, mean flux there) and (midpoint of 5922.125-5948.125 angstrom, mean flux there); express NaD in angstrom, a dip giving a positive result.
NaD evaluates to 2.8 angstrom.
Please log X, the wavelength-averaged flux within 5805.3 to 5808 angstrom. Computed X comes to 47.4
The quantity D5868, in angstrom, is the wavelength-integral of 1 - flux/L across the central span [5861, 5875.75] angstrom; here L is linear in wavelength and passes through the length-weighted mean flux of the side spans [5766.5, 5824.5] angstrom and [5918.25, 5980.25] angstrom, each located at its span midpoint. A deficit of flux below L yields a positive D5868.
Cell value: -0.1 angstrom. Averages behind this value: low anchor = 47.2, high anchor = 47.1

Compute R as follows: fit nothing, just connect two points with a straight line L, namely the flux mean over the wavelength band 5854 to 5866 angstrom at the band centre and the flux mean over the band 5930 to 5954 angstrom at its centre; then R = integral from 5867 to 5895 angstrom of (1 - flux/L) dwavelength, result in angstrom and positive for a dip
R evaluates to 1.3 angstrom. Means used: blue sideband 45.5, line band 44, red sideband 48.1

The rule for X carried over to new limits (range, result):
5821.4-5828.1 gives 48.4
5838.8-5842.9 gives 47.4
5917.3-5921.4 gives 46.2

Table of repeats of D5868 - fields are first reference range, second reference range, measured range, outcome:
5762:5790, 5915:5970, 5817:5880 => -0.72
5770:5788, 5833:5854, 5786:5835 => -0.93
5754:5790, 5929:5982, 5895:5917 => 0.58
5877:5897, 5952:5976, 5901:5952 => -4.37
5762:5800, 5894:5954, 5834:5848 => -0.22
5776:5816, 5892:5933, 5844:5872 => -0.37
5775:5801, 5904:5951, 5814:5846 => -0.60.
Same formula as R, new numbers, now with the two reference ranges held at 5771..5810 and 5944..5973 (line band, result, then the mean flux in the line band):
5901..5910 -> -0.3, 48.3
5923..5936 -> -0.1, 47.4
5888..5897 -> 1.8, 37.3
